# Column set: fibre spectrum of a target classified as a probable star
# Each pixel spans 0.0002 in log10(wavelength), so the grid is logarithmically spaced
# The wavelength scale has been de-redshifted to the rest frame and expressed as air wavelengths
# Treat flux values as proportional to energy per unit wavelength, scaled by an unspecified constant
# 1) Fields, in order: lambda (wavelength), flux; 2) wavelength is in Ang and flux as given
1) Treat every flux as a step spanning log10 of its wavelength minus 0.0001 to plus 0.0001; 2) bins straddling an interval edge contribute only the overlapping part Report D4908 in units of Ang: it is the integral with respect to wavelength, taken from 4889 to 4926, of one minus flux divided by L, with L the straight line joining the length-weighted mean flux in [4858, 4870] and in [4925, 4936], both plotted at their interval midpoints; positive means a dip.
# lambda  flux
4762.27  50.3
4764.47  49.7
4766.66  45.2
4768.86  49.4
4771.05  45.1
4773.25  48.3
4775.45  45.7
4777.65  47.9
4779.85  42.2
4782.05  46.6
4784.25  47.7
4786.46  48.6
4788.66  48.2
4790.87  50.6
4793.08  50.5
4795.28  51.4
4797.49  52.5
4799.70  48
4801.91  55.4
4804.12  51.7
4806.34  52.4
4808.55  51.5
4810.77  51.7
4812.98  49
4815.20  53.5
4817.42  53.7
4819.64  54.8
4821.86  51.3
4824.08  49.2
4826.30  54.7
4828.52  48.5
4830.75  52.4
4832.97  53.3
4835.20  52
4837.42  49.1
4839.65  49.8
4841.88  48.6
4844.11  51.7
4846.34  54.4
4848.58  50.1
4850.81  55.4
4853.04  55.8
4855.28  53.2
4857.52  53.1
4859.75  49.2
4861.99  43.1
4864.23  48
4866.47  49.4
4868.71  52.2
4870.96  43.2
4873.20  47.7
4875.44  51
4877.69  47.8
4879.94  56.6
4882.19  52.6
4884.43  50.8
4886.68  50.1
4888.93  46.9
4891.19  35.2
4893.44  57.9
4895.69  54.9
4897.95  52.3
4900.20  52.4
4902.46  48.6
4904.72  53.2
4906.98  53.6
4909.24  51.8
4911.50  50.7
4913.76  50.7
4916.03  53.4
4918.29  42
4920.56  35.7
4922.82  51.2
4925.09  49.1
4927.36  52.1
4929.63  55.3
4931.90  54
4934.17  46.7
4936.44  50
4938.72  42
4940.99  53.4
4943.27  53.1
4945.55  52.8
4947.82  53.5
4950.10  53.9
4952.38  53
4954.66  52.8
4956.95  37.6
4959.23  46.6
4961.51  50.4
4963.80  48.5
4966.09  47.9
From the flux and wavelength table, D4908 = 0.77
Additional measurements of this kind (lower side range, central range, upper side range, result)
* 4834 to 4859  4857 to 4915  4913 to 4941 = 0.3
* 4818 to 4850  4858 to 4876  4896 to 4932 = 1.0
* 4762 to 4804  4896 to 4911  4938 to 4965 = -0.8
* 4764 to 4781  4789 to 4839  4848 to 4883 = -3.4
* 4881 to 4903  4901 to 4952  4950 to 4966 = -1.0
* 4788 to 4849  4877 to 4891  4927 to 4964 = 0.3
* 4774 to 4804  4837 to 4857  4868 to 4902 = -1.0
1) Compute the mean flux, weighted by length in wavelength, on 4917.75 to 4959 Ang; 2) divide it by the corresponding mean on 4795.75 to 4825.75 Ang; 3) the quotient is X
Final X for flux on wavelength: 0.95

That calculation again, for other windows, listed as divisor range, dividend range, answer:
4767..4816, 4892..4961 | 1.02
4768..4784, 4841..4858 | 1.14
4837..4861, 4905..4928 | 0.95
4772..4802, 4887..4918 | 1.04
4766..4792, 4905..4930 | 1.05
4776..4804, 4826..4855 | 1.06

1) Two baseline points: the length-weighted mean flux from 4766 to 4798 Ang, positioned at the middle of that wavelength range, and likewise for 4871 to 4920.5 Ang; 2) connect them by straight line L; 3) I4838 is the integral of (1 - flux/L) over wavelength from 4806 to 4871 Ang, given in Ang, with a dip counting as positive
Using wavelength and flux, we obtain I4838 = -3.0 Ang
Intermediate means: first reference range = 48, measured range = 51.3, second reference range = 50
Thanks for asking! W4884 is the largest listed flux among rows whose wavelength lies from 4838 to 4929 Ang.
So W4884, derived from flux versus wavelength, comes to 57.9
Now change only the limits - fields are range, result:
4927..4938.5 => 55.3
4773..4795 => 50.6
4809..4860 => 55.8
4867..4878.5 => 52.2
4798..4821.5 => 55.4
